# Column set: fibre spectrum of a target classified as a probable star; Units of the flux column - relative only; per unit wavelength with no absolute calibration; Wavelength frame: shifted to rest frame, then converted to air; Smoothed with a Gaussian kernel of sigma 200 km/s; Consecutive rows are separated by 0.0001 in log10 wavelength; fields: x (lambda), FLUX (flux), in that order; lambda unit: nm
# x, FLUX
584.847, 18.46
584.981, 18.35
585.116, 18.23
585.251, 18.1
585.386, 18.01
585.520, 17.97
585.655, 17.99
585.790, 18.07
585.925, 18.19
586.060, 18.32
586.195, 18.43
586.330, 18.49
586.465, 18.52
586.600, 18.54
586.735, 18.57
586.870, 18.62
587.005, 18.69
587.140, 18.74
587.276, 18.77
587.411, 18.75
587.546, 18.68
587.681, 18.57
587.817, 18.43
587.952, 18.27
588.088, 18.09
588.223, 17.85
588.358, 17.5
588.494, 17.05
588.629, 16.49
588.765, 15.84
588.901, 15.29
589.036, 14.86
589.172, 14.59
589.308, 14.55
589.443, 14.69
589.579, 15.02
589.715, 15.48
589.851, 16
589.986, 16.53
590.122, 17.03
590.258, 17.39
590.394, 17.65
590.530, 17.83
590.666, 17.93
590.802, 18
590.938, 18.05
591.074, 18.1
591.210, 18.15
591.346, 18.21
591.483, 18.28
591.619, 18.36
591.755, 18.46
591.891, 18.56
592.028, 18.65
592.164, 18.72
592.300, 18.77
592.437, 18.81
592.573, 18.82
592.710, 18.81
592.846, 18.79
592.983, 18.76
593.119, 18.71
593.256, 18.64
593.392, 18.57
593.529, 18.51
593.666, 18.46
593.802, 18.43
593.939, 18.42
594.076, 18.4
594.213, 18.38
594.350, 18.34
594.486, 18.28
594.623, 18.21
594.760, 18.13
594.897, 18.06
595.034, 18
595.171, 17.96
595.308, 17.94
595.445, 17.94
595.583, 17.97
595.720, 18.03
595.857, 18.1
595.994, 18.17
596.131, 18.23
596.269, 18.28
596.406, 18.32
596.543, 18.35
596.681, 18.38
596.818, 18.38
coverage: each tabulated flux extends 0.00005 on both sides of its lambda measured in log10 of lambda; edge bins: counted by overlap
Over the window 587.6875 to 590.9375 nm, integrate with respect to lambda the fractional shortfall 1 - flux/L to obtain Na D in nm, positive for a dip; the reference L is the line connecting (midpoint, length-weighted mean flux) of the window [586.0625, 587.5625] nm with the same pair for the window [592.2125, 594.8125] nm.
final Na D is 0.33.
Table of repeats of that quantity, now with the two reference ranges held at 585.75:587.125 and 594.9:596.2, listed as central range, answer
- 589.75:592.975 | 0.03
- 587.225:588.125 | -0.01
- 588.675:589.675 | 0.18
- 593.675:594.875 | -0.01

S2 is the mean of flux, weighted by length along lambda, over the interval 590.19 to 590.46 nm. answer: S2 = 17.5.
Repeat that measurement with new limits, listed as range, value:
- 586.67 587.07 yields 18.6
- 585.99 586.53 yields 18.4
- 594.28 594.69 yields 18.3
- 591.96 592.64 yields 18.8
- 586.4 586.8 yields 18.5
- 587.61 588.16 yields 18.3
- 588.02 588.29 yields 18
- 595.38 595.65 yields 17.9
